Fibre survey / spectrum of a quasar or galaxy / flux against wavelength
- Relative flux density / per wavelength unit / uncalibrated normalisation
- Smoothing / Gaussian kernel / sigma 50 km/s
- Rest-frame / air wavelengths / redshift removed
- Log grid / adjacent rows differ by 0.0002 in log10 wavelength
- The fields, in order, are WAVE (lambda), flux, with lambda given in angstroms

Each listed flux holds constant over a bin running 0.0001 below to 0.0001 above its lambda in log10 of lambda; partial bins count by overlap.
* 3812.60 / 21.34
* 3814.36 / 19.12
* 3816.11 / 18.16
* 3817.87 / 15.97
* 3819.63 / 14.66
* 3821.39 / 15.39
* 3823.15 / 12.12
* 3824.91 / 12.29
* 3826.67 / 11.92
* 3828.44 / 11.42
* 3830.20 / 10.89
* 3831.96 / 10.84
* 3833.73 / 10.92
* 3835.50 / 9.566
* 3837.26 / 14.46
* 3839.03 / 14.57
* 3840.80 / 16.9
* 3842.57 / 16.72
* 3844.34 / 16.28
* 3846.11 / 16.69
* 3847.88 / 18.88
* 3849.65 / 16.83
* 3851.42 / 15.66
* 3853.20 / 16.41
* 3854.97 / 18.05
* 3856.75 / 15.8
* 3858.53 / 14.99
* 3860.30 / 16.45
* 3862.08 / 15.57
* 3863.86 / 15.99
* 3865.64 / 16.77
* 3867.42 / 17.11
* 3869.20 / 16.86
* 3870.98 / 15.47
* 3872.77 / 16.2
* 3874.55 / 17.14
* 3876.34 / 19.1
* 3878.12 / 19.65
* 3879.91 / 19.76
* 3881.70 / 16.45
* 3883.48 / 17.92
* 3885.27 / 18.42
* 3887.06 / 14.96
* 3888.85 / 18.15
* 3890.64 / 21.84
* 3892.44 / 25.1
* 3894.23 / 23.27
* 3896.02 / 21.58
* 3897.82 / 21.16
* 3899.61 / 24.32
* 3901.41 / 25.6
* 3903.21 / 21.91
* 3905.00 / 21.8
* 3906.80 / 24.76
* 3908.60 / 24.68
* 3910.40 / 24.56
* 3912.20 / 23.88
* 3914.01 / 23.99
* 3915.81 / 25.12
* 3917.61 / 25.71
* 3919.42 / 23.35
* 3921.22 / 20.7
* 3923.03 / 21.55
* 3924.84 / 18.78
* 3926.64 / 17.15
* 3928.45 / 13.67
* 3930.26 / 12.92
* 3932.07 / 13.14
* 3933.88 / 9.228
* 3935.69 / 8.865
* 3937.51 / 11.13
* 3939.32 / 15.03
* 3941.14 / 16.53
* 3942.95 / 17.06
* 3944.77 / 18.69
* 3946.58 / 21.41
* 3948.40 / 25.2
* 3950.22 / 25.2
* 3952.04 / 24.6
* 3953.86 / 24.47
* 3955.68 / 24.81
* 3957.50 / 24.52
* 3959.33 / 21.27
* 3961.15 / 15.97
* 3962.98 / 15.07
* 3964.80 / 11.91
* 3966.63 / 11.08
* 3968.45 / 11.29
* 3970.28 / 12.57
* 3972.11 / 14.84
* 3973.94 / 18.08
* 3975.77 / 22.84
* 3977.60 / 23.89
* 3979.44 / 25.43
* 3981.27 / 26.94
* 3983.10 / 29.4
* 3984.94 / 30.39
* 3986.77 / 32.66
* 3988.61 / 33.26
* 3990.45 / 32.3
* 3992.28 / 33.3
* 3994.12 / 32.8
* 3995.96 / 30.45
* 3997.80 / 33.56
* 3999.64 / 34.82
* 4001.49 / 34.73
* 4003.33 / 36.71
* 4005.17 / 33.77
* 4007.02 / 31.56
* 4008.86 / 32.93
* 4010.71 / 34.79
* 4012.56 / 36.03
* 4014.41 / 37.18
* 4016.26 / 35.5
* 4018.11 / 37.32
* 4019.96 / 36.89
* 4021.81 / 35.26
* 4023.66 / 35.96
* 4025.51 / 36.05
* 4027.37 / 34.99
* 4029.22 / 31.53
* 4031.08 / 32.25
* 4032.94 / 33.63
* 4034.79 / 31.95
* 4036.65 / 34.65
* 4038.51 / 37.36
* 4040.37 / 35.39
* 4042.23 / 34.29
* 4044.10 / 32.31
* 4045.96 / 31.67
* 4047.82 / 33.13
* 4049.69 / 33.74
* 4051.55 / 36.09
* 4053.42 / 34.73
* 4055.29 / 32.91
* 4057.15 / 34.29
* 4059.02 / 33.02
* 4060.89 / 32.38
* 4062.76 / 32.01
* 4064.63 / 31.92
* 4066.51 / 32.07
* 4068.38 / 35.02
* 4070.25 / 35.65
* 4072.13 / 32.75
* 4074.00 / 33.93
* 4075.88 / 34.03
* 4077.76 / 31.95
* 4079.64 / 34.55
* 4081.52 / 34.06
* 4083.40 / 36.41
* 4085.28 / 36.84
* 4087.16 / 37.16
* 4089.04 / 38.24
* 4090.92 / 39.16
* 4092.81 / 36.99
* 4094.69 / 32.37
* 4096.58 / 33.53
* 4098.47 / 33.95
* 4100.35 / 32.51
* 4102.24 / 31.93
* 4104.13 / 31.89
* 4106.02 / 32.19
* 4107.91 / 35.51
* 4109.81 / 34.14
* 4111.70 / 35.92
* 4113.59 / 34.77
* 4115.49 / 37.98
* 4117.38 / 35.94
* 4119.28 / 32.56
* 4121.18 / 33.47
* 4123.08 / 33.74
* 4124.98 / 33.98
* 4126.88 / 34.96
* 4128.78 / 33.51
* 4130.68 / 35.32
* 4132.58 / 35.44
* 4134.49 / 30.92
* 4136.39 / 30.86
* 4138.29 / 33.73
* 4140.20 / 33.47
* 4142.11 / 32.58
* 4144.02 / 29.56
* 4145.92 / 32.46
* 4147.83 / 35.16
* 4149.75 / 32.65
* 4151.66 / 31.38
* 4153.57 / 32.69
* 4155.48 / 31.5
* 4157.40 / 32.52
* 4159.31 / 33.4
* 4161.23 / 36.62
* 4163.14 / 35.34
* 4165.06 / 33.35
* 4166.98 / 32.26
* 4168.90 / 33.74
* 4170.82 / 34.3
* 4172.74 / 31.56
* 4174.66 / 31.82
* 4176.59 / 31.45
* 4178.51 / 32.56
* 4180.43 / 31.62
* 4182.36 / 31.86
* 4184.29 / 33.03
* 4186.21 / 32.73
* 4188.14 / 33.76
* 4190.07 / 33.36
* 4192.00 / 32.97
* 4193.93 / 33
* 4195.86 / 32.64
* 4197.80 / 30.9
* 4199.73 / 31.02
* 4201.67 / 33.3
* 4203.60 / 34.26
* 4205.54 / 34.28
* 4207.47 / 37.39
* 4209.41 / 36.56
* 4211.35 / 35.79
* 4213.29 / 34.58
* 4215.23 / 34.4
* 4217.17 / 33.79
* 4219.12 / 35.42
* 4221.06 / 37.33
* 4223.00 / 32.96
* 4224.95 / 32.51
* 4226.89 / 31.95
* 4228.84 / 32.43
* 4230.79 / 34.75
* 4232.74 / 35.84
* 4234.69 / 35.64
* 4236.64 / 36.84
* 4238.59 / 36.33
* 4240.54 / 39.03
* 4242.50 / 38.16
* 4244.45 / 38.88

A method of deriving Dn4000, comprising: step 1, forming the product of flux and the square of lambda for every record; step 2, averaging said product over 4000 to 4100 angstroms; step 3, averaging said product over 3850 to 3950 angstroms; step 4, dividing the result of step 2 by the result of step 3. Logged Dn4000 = 2.0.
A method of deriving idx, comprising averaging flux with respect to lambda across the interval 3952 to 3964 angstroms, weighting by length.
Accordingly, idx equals 21.2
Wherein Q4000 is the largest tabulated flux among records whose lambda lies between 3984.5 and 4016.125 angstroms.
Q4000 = 37.18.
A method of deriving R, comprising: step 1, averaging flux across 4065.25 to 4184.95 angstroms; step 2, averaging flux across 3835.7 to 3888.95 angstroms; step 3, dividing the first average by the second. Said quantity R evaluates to 2.02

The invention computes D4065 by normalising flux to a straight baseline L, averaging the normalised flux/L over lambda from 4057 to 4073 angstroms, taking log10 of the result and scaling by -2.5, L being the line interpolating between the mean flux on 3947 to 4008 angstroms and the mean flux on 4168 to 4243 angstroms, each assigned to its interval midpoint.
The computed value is -0.157 mag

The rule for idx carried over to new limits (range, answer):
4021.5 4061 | 34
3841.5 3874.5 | 16.5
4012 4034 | 35.2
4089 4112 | 34.3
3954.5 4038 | 28.9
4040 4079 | 33.5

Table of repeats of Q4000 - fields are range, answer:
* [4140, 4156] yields 35.16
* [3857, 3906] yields 25.6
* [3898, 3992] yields 33.26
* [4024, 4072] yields 37.36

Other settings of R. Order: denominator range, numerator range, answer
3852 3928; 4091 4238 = 1.69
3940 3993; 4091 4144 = 1.53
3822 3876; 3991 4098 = 2.28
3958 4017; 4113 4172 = 1.24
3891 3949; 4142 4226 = 1.66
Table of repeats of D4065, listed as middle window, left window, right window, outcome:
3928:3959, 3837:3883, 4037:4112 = 0.291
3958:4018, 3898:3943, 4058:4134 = -0.071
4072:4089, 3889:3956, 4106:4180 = -0.172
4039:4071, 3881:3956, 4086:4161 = -0.150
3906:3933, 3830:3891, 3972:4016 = 0.082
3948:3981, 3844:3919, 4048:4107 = 0.290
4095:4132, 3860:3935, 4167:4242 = -0.151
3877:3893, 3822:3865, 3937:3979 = -0.180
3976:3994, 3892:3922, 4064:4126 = -0.055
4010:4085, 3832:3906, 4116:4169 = -0.224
